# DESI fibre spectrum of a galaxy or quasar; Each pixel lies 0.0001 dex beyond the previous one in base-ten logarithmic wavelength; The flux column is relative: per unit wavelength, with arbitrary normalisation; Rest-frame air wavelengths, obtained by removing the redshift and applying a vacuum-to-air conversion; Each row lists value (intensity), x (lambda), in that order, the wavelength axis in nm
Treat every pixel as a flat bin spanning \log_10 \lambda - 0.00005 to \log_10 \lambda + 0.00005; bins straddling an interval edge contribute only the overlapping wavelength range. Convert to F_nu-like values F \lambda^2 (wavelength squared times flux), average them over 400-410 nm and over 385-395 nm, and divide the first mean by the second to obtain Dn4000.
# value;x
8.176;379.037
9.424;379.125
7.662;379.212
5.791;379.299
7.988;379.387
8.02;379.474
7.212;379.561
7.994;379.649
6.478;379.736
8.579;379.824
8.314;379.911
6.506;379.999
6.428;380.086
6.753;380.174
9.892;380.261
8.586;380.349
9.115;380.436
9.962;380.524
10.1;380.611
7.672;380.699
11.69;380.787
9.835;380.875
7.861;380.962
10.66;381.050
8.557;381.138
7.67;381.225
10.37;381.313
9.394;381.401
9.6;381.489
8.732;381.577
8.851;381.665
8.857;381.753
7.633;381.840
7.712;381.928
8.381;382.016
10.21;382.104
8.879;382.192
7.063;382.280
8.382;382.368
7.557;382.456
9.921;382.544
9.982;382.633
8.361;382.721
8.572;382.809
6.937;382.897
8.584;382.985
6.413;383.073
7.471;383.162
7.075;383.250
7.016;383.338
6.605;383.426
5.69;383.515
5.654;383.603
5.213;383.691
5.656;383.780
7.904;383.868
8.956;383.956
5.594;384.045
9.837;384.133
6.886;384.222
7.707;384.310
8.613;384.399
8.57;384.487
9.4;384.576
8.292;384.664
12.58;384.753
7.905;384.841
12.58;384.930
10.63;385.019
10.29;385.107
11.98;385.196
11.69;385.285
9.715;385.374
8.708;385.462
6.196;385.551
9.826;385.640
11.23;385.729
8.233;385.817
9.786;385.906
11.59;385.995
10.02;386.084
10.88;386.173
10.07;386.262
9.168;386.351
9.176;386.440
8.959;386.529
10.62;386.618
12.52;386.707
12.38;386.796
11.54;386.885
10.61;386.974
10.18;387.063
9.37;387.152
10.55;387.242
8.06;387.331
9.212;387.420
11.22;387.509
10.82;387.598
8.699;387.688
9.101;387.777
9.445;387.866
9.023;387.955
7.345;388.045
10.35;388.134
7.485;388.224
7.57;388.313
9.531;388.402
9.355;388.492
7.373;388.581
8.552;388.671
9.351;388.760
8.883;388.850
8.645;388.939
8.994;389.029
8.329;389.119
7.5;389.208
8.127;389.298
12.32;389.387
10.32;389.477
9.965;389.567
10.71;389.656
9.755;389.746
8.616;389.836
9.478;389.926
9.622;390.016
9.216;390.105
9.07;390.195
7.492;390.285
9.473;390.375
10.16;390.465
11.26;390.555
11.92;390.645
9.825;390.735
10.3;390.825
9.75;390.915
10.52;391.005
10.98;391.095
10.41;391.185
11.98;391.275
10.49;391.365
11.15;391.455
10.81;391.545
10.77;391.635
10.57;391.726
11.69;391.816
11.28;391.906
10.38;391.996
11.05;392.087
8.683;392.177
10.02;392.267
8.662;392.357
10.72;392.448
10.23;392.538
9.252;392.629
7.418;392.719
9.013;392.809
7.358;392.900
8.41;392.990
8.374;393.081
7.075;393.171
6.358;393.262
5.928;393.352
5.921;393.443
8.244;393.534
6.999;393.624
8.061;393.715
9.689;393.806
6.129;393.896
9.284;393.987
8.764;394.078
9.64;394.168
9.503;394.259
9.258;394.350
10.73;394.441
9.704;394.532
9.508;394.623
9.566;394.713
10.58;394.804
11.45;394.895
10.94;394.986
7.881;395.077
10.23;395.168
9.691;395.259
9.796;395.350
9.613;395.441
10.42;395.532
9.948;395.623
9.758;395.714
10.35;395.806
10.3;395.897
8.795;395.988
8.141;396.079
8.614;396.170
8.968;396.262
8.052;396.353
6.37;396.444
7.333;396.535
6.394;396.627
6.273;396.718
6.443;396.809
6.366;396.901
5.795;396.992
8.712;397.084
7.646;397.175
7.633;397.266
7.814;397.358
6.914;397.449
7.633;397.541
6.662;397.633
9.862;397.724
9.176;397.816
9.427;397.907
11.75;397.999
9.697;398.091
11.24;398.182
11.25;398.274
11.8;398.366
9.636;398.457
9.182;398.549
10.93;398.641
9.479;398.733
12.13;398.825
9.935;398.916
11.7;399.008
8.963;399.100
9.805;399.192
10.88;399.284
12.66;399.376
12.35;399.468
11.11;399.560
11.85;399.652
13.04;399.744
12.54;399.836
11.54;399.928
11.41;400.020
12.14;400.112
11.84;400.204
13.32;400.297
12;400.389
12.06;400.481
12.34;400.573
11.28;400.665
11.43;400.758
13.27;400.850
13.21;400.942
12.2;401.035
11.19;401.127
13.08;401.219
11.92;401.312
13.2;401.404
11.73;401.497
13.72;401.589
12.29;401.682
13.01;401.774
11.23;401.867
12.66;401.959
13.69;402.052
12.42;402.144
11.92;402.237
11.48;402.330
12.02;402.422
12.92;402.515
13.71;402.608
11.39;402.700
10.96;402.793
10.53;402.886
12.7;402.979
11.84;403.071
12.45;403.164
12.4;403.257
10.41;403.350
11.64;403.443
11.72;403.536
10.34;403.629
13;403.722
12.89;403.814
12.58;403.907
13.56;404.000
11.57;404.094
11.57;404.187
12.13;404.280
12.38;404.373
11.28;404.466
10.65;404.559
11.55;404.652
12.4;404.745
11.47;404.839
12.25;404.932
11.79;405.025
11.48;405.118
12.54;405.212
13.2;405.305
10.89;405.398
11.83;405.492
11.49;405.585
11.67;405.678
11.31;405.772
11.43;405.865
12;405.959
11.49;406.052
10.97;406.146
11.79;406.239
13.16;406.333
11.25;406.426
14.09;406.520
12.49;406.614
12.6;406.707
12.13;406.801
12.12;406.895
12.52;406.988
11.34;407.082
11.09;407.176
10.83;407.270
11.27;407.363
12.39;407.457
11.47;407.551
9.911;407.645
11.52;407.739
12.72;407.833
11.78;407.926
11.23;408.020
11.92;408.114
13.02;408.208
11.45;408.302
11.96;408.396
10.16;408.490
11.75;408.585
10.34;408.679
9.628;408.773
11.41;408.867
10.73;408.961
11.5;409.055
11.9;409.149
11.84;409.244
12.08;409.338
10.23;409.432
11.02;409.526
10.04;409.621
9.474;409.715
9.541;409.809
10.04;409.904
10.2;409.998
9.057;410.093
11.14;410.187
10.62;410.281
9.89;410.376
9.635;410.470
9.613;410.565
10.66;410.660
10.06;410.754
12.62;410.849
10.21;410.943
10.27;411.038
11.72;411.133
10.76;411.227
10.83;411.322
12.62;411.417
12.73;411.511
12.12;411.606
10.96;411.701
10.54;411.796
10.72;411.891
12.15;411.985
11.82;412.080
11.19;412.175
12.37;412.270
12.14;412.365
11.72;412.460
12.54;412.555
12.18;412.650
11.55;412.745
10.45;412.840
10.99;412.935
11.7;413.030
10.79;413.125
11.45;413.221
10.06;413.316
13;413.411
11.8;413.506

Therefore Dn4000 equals 1.33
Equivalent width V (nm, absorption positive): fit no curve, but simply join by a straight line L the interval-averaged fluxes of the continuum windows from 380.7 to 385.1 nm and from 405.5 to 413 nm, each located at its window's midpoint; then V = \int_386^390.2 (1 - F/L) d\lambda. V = -0.264 nm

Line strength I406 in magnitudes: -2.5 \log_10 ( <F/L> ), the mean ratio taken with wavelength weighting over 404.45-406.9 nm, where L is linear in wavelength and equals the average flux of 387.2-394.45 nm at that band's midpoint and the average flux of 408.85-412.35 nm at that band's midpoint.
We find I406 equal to -0.13 mag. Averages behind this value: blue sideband 9.31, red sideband 10.9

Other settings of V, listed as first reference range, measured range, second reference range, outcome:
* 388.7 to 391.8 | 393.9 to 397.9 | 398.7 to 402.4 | 0.83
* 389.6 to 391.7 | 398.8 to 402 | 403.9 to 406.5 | -0.19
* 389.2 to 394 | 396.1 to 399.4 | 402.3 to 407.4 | 0.52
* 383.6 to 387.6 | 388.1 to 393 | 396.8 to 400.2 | 0.02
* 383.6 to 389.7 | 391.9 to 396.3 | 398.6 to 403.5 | 0.65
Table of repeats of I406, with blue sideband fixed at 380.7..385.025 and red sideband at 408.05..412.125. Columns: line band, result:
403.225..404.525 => -0.15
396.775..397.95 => 0.26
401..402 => -0.22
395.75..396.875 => 0.21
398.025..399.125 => -0.07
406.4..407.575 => -0.13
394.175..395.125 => -0.04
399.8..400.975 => -0.21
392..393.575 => 0.11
